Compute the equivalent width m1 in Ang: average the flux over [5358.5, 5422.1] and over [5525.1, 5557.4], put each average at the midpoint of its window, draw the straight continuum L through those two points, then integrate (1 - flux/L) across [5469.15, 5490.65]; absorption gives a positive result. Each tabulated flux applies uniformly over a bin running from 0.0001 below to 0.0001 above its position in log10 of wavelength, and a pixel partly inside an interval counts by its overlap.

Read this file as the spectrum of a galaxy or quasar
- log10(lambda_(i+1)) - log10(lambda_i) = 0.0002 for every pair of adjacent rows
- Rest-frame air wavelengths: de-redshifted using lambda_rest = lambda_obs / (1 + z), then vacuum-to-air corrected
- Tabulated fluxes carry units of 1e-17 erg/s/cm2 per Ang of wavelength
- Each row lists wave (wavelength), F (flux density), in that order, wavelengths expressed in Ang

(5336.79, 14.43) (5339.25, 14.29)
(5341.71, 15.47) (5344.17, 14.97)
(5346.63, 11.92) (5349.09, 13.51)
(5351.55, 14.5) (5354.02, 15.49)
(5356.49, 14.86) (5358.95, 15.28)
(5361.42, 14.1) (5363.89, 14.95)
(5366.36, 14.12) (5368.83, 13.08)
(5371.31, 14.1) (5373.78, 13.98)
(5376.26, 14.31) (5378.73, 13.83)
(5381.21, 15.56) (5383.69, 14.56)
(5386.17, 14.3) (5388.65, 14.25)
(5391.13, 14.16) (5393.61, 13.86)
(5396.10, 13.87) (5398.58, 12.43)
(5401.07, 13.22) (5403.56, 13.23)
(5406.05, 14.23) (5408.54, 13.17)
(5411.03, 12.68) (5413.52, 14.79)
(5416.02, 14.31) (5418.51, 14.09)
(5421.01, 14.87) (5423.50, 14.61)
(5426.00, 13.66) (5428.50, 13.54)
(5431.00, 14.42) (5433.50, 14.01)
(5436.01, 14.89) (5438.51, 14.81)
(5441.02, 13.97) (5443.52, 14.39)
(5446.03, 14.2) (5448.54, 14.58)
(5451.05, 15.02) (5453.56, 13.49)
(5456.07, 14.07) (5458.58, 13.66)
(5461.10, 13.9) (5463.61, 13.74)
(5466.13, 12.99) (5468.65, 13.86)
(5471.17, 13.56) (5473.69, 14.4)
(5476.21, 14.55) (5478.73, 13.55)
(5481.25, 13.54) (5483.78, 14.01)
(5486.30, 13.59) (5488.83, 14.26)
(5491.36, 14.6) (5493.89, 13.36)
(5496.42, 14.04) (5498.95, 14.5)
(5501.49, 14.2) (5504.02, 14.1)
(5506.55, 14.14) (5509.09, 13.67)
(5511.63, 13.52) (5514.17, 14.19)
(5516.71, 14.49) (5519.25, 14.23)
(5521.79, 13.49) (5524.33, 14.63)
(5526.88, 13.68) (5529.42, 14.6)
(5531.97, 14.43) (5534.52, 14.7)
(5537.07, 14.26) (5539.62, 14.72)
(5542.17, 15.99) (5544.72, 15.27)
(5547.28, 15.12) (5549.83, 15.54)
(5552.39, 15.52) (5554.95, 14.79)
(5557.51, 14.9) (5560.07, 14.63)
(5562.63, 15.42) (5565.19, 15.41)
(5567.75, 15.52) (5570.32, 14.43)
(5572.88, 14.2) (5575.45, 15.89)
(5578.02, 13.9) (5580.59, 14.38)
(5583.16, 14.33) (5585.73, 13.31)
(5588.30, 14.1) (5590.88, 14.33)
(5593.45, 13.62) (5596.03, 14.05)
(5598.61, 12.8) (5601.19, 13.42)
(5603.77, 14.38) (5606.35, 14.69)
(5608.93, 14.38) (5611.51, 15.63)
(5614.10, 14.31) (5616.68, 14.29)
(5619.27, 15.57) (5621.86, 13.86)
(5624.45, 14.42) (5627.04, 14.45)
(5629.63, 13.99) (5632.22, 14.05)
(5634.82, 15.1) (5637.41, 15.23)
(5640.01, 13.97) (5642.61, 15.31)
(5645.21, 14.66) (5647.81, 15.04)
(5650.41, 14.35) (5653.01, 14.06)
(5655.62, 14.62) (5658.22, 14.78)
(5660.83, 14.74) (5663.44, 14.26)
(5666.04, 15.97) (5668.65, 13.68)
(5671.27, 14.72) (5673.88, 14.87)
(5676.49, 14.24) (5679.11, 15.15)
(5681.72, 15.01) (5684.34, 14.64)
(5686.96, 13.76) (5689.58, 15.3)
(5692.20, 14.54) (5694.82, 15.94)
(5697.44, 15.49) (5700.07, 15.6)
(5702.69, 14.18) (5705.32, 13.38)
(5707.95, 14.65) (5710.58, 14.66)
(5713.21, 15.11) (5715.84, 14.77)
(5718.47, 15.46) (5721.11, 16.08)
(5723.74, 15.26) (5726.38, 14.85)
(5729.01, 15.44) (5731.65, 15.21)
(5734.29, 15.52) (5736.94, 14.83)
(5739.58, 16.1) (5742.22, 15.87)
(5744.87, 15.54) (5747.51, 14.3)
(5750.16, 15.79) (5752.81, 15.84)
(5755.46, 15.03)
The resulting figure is 0.9 Ang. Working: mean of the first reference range 14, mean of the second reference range 14.9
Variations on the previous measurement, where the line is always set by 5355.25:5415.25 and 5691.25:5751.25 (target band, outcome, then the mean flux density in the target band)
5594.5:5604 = 0.75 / 13.6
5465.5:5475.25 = 0.37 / 13.8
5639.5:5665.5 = 0.51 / 14.6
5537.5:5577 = -1.40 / 15.1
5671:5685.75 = 0.24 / 14.8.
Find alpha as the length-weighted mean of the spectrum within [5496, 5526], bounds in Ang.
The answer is 14.1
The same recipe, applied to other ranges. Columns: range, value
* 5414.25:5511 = 14.1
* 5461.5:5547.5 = 14.2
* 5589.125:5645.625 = 14.4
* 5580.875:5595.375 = 14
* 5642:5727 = 14.8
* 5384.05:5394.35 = 14.2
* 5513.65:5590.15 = 14.7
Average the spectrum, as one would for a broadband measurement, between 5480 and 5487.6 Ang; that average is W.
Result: 13.7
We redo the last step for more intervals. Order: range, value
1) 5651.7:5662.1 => 14.5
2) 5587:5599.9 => 13.8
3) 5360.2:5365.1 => 14.5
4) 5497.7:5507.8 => 14.2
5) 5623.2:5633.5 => 14.2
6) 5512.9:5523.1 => 14.1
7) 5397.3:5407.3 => 13.3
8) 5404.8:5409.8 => 13.7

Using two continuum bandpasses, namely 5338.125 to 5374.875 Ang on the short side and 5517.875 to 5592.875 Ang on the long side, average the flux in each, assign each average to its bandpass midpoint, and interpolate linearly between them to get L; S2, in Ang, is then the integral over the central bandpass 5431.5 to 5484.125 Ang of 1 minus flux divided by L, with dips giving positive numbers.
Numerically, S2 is 1.6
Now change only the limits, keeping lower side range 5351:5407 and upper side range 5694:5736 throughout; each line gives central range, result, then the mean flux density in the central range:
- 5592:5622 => 1.07 Ang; 14.3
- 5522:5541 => 0.26 Ang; 14.4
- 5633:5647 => 0.05 Ang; 14.8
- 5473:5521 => 1.52 Ang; 14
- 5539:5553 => -0.72 Ang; 15.4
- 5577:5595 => 0.90 Ang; 14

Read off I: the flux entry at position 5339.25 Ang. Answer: 14.29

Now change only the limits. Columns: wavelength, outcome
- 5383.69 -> 14.56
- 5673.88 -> 14.87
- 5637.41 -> 15.23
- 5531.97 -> 14.43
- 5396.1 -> 13.87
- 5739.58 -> 16.1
